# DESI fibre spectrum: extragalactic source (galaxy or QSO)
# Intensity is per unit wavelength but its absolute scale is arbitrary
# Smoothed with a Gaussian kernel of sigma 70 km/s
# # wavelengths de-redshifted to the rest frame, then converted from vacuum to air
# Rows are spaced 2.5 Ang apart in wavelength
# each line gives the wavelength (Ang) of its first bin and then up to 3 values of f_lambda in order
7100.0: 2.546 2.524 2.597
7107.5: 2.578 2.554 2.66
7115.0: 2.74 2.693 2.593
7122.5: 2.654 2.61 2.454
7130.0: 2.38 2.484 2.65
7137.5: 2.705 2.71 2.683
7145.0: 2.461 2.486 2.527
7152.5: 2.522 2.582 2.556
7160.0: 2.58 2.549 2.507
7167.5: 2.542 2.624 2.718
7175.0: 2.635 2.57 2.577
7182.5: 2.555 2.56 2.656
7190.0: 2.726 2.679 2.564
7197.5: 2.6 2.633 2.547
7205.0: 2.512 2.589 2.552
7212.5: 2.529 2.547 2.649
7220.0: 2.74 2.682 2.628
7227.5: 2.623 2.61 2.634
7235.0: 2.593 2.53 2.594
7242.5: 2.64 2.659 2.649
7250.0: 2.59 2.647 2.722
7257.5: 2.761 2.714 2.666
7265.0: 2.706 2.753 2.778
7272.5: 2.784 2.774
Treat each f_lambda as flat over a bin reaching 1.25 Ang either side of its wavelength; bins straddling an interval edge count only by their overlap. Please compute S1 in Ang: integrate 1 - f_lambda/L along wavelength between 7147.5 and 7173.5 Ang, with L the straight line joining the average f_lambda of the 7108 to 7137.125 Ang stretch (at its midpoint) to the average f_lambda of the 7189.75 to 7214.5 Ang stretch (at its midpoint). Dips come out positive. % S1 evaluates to 0.2 Ang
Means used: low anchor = 2.59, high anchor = 2.59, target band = 2.57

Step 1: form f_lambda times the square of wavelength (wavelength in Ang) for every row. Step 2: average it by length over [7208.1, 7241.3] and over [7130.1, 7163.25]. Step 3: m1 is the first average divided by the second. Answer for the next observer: 1.04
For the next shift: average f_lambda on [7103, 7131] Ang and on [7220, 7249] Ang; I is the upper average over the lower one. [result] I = 1.01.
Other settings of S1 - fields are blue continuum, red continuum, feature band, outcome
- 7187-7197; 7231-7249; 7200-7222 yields 0.4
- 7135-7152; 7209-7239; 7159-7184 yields 0.1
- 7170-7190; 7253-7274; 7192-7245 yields 1.3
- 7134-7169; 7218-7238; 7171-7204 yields -0.2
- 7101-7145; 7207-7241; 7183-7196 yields -0.1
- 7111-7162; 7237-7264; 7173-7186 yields 0.1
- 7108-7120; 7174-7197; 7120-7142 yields 0.5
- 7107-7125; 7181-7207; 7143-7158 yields 0.5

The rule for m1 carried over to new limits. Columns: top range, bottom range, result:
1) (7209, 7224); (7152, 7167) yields 1.04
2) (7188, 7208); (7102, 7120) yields 1.02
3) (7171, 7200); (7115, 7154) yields 1.03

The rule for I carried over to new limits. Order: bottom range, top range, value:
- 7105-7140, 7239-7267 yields 1.03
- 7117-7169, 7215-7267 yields 1.03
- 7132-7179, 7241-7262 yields 1.03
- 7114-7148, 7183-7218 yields 1.00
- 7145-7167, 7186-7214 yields 1.03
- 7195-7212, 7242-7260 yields 1.04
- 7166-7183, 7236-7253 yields 1.00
